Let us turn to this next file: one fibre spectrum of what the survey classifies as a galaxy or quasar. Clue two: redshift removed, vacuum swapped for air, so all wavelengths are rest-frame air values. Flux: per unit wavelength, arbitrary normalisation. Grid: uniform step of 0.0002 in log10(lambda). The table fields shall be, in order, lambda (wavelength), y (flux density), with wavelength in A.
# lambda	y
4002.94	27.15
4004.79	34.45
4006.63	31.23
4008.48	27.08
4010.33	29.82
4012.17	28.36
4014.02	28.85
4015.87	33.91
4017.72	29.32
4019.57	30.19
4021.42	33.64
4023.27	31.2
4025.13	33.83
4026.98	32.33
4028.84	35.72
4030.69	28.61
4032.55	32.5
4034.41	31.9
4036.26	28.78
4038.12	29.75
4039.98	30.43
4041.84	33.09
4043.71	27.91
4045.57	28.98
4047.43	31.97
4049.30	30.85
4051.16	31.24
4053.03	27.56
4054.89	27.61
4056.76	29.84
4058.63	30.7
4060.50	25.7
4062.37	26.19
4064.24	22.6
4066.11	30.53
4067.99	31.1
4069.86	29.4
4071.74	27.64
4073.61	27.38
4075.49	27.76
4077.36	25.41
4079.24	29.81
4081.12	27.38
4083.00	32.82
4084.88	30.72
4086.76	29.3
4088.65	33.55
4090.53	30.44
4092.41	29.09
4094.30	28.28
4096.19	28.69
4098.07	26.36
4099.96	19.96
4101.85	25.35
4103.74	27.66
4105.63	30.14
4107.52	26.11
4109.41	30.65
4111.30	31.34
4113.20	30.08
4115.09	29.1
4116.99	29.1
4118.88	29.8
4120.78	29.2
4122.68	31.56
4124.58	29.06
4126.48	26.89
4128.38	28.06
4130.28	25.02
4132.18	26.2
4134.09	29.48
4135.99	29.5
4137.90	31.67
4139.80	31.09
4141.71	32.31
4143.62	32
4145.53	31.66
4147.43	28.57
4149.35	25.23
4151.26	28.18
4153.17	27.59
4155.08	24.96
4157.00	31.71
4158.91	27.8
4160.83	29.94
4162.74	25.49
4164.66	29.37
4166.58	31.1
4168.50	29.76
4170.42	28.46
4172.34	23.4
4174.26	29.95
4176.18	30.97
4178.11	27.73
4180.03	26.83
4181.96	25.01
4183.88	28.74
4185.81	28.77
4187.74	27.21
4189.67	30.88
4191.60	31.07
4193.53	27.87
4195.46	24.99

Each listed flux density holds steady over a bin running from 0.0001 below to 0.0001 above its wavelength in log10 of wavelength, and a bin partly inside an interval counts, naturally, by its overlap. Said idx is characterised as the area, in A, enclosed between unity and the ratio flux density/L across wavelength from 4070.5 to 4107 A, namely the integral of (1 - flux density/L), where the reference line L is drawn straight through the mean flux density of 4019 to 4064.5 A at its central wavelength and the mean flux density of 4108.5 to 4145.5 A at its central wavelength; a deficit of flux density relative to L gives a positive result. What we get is 1.97 A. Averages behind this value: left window 30.2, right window 29.6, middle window 28.3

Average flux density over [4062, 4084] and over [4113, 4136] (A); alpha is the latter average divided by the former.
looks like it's 1.0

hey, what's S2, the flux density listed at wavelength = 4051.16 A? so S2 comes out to 31.24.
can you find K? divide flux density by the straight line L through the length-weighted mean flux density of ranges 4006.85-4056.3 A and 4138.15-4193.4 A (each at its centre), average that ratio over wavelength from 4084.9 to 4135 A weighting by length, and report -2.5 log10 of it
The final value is 0.04 mag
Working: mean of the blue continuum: 30.6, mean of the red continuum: 28.8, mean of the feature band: 28.5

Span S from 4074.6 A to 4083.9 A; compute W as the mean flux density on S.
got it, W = 28.6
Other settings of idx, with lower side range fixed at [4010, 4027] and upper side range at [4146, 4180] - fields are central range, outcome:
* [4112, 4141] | -0.1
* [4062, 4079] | 1.4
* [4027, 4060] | 0.2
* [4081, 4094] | -0.3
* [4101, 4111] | 0.4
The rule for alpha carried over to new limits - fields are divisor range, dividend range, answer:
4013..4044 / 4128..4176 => 0.92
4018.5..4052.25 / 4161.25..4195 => 0.91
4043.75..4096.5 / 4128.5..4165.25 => 0.99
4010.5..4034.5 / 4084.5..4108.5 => 0.89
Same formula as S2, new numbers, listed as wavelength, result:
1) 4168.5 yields 29.76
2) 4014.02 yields 28.85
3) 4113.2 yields 30.08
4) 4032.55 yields 32.5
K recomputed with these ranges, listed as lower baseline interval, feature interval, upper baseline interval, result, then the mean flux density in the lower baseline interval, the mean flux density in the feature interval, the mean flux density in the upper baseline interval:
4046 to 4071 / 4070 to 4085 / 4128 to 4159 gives 0.01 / 28.9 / 28.5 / 28.9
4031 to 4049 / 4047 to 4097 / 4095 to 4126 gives 0.02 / 30.5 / 29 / 28.4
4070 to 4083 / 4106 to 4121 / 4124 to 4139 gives -0.05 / 28.1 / 29.5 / 28.3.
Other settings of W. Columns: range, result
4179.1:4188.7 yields 27.3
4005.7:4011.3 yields 29.4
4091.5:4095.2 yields 28.6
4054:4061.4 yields 28.5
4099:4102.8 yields 22.6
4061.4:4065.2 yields 24.5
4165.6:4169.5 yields 30.4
